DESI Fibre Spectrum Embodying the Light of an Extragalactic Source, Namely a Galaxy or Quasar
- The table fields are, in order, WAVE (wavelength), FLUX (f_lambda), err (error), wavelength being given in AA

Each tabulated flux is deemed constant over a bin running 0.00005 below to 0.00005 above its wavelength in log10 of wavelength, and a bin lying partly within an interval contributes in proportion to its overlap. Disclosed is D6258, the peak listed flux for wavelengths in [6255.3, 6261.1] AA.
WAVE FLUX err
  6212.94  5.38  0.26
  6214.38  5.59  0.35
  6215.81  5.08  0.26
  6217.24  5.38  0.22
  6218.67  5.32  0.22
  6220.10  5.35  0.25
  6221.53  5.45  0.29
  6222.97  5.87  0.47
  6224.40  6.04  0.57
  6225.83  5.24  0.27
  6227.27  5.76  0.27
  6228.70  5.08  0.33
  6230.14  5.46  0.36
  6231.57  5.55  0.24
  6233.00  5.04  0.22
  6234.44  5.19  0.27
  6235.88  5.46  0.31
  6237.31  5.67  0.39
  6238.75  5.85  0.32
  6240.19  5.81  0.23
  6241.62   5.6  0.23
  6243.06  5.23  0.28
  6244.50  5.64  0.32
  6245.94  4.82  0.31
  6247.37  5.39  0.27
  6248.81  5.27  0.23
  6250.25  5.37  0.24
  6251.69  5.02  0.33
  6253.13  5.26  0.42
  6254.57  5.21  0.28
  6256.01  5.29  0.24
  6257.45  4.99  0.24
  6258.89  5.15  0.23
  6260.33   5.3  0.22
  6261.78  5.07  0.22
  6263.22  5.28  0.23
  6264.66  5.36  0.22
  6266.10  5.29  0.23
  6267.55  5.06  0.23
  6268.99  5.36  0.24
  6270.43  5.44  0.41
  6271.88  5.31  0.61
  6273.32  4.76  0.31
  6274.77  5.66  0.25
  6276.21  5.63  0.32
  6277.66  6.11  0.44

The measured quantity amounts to 5.3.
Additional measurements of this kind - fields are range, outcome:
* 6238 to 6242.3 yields 5.85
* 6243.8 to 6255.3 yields 5.64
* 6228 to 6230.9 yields 5.46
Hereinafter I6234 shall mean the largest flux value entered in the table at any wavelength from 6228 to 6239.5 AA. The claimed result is 5.85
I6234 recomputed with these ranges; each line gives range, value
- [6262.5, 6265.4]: 5.36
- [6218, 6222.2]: 5.45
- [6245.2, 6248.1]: 5.39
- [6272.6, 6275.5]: 5.66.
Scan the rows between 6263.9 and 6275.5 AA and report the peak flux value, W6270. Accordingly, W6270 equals 5.66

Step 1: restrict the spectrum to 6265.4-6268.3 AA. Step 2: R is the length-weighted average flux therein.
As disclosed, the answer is 5.17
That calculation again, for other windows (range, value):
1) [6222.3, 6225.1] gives 5.96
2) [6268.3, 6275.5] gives 5.31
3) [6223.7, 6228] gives 5.68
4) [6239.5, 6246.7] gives 5.42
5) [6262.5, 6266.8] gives 5.32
